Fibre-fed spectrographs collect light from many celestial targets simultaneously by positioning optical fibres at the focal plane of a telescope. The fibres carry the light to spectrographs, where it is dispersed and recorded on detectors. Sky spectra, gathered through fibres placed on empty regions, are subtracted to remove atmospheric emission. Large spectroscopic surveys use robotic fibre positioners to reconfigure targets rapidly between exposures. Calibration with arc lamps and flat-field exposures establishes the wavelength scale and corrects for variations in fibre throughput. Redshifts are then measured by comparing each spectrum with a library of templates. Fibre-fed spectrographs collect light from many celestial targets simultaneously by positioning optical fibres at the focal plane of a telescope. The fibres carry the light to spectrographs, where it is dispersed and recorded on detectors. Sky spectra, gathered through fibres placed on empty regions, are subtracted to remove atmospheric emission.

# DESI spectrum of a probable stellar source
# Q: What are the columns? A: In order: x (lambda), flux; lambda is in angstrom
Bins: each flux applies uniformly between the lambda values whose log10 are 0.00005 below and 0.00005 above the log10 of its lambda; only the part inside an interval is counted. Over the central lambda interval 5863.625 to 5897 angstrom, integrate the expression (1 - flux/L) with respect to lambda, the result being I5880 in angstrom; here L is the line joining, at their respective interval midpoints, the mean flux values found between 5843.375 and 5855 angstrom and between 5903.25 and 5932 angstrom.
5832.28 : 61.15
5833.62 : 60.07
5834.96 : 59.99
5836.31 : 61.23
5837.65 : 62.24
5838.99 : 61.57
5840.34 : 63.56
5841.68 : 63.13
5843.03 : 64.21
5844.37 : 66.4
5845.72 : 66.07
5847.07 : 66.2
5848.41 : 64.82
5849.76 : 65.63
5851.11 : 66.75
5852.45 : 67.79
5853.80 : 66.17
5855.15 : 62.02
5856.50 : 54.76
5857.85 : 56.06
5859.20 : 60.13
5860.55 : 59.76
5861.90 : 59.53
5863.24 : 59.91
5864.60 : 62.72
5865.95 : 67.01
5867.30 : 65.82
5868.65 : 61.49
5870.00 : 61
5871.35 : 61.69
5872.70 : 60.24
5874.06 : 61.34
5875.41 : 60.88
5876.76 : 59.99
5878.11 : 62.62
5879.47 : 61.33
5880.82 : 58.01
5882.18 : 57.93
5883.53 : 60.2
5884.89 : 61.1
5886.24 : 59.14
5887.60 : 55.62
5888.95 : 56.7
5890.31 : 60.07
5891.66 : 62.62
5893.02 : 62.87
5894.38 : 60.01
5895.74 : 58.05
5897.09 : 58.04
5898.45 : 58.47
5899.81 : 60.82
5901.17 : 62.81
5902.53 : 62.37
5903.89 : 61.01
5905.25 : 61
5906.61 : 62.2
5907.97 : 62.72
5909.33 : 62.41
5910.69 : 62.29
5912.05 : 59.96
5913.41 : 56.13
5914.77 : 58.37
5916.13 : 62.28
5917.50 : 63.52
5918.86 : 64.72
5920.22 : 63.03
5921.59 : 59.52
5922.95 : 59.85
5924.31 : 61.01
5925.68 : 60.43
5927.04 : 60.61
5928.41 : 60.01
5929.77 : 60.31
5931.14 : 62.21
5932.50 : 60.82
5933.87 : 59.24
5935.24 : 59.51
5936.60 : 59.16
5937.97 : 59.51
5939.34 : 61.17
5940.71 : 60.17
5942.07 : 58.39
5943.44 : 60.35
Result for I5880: 1.6 angstrom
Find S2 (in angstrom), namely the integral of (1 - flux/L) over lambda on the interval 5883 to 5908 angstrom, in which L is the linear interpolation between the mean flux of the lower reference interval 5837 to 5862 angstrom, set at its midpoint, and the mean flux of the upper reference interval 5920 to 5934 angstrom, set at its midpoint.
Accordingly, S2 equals 0.5 angstrom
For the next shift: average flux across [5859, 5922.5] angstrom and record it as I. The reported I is 60.8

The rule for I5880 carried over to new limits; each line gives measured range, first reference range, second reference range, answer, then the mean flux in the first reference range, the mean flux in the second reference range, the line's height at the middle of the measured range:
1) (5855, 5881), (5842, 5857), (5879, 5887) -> 0.4 angstrom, 64.7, 59.5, 61.8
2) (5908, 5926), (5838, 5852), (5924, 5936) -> 0.0 angstrom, 64.8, 60.4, 61.1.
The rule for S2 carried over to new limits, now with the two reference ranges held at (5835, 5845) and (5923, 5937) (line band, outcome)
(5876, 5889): 0.5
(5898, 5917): 0.0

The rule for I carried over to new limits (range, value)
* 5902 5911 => 62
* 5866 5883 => 61.3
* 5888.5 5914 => 60.6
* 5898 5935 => 61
